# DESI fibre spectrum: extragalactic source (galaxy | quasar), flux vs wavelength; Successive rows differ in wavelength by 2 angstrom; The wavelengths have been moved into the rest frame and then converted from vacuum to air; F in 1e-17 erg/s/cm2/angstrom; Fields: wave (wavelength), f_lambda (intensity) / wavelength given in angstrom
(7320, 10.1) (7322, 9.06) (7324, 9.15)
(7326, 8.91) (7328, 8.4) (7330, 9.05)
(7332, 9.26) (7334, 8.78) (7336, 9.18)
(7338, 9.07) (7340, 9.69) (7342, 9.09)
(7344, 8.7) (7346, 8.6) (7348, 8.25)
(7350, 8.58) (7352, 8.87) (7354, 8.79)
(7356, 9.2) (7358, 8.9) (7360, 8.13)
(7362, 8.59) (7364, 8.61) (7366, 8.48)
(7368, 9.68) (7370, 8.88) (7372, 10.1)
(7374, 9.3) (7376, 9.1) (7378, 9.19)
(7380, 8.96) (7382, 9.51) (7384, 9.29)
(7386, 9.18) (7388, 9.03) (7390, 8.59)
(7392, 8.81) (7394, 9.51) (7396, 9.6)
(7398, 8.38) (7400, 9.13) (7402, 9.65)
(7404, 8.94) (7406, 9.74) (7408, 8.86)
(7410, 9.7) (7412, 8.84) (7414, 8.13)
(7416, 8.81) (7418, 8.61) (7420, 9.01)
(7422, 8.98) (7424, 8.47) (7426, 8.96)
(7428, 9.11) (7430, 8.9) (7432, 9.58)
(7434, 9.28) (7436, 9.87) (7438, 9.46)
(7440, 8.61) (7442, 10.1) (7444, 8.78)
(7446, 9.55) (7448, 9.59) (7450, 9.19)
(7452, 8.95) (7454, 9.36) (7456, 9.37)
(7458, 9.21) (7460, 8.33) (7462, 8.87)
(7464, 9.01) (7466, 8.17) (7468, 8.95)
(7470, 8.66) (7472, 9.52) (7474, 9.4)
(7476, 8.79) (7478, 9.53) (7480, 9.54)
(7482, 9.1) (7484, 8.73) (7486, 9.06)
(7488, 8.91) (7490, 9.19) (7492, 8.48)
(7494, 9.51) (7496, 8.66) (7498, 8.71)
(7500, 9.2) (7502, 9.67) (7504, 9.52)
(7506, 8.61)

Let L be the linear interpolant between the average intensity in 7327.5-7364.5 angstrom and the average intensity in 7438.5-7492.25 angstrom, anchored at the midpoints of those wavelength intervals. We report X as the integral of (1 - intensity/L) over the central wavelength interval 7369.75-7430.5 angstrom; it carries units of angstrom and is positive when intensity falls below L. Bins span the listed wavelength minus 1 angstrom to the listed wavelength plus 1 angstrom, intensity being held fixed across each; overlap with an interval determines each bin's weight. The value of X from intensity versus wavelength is -0.9 angstrom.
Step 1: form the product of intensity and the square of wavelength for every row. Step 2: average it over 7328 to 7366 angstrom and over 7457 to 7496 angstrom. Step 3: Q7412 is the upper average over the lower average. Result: 1.05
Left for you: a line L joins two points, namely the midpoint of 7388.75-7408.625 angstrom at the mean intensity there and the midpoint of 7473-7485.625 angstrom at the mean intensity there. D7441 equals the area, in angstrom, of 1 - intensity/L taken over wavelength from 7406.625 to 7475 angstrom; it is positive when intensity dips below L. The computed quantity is 0.6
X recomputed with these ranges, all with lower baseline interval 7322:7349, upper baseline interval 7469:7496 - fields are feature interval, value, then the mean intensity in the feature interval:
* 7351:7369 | 0.3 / 8.81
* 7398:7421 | 0.0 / 9.01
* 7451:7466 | 0.2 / 8.96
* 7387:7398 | -0.1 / 9.04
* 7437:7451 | -0.4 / 9.33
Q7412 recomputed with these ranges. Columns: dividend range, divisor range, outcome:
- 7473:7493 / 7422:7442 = 1.00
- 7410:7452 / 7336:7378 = 1.04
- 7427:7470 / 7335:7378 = 1.05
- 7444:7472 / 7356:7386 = 1.02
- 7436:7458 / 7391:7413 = 1.03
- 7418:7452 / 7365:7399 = 1.02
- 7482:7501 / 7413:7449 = 1.00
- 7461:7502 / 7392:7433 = 1.02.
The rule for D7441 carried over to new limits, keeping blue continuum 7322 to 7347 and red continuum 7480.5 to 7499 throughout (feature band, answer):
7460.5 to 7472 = 0.2 angstrom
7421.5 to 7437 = -0.3 angstrom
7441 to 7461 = -0.6 angstrom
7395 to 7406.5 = -0.3 angstrom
